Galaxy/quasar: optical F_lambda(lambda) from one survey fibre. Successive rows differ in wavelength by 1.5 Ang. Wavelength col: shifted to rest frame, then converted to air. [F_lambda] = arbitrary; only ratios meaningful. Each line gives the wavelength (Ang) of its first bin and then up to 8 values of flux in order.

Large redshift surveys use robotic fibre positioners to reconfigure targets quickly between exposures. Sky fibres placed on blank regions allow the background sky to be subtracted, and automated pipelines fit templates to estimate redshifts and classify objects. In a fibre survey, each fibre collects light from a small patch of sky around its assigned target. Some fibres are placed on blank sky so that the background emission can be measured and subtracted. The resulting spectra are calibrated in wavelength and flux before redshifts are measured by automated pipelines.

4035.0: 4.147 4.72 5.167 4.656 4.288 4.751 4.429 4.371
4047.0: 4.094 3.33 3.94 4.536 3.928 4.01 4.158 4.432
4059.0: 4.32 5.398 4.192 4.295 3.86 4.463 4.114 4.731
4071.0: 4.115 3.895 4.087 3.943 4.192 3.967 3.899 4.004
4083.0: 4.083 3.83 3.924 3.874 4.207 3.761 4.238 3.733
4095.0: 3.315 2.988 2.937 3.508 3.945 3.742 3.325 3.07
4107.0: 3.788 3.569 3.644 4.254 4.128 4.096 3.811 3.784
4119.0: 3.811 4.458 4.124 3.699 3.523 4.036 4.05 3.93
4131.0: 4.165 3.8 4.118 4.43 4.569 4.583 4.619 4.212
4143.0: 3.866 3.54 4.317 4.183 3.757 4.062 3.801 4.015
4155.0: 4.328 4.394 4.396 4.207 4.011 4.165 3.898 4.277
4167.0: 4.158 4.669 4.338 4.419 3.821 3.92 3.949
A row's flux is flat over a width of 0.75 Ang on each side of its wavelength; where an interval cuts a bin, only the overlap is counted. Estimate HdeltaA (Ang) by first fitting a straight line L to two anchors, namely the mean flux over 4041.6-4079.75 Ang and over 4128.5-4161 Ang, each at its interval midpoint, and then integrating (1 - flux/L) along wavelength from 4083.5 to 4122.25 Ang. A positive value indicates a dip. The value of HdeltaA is 3.9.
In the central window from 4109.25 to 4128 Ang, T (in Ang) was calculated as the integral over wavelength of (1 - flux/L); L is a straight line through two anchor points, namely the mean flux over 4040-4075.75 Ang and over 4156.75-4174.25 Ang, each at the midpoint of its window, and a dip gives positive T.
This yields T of 1.2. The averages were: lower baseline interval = 4.24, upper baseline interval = 4.21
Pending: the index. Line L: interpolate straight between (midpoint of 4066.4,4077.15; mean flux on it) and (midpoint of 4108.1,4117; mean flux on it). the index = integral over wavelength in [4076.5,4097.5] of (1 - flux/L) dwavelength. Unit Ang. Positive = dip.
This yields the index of 1.2 Ang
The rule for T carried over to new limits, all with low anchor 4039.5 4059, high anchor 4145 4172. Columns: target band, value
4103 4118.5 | 1.6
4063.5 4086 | 0.6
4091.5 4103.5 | 1.9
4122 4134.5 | 0.8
